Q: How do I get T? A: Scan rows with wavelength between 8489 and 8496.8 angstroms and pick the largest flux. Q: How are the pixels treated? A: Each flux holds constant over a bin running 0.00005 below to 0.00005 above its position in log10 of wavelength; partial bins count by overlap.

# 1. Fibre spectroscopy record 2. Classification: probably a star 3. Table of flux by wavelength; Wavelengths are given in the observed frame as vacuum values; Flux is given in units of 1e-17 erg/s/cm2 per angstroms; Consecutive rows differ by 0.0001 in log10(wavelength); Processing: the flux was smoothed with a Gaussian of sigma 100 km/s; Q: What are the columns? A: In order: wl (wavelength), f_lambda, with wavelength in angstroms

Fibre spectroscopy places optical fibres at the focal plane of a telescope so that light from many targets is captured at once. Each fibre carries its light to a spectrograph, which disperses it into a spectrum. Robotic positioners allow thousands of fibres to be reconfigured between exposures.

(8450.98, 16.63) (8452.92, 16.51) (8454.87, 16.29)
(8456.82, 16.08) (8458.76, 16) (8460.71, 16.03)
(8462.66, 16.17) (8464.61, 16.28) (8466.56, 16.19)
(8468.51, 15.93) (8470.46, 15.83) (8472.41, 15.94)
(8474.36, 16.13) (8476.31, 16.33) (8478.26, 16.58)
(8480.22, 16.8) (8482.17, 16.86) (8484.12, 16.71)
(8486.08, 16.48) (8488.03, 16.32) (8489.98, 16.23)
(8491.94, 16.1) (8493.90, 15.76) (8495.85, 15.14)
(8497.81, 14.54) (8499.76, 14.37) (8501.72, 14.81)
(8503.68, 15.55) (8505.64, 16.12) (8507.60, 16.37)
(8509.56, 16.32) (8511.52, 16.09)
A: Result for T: 16.23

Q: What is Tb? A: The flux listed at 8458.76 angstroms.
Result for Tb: 16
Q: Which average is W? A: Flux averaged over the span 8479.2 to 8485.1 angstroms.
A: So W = 16.8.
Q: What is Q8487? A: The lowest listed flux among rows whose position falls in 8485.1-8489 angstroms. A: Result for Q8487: 16.32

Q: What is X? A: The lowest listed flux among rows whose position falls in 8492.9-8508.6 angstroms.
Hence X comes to 14.37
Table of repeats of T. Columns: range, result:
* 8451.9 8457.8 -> 16.51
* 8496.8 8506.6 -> 16.12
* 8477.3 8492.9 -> 16.86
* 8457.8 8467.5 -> 16.28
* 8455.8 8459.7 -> 16.08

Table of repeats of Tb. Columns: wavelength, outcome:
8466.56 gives 16.19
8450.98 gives 16.63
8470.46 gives 15.83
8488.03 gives 16.32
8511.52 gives 16.09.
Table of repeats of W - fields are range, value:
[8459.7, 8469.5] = 16.1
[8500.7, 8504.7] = 15.2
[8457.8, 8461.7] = 16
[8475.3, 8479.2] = 16.5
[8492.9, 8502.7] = 14.9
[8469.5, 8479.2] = 16.2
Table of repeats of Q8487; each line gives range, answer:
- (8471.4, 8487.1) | 15.94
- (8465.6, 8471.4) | 15.83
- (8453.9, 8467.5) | 16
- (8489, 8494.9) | 15.76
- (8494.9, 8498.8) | 14.54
